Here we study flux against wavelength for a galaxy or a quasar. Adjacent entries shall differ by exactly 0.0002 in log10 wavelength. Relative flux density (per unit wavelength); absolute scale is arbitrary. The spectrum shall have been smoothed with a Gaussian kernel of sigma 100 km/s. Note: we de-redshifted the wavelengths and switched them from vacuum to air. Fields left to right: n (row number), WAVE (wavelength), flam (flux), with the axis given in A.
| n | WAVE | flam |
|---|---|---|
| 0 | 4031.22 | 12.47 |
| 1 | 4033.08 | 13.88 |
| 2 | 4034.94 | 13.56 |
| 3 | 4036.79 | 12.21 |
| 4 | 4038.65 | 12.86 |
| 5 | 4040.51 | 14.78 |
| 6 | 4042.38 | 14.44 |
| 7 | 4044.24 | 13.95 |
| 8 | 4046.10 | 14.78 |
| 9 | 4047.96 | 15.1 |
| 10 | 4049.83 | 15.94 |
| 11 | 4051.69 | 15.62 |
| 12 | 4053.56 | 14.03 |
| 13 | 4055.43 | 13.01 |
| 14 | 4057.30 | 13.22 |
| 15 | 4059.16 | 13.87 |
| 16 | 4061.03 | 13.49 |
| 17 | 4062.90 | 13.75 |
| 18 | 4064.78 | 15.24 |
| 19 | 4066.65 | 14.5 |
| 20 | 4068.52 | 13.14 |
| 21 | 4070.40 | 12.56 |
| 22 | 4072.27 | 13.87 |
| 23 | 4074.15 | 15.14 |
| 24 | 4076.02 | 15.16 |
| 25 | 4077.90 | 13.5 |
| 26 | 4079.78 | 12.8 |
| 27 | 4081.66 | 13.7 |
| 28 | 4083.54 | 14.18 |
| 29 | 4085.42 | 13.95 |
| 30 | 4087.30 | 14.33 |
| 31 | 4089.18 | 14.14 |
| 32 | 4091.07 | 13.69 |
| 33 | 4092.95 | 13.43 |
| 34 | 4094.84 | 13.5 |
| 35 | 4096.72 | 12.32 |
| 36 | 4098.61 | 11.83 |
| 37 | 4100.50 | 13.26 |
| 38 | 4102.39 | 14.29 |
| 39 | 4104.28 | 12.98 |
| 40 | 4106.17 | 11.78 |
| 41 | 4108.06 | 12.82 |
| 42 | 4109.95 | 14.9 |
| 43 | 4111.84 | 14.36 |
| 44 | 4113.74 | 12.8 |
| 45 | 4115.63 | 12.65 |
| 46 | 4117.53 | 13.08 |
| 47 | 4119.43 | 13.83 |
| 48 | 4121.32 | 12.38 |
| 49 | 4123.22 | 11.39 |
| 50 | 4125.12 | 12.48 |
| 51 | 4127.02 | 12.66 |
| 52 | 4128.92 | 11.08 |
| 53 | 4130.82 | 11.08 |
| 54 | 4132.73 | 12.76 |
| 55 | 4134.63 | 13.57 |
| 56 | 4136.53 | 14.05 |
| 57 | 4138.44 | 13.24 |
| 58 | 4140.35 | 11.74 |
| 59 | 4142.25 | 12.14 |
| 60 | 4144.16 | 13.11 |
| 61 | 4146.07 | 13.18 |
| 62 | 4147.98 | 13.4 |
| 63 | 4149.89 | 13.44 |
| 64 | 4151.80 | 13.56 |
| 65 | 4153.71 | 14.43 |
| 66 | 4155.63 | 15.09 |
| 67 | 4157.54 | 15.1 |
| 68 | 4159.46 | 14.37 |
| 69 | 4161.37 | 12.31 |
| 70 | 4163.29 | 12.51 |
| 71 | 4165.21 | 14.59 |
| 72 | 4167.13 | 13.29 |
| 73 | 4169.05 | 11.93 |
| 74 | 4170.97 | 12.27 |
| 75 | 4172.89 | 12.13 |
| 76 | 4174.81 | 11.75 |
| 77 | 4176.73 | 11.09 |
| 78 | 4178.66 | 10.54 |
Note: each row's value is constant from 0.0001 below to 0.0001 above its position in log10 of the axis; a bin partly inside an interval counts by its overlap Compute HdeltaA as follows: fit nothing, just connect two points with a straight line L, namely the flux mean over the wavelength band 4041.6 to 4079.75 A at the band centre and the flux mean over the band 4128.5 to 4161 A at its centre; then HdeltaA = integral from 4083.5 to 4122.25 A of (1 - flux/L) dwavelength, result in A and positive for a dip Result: 1.1 A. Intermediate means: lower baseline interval 14.2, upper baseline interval 13.3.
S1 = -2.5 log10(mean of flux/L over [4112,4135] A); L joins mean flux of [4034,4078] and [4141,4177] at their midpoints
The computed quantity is 0.081 mag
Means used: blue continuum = 14.1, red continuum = 13.2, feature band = 12.5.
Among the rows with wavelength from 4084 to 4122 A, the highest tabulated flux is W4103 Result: 14.9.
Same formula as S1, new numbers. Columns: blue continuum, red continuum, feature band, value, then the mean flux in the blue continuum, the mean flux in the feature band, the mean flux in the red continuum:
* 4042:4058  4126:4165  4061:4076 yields 0.01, 14.5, 14.1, 13.2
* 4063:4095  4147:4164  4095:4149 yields 0.08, 13.9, 12.8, 13.8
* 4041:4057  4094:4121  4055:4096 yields 0.01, 14.6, 13.8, 13.2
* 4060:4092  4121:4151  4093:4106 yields 0.04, 13.9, 13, 12.6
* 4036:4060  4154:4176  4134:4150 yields 0.03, 14.2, 13.1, 13.2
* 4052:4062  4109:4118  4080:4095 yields -0.02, 13.7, 13.8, 13.6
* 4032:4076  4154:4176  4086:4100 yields 0.03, 14.1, 13.3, 13.2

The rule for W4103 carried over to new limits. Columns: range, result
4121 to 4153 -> 14.05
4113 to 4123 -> 13.83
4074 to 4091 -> 15.16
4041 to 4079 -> 15.94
